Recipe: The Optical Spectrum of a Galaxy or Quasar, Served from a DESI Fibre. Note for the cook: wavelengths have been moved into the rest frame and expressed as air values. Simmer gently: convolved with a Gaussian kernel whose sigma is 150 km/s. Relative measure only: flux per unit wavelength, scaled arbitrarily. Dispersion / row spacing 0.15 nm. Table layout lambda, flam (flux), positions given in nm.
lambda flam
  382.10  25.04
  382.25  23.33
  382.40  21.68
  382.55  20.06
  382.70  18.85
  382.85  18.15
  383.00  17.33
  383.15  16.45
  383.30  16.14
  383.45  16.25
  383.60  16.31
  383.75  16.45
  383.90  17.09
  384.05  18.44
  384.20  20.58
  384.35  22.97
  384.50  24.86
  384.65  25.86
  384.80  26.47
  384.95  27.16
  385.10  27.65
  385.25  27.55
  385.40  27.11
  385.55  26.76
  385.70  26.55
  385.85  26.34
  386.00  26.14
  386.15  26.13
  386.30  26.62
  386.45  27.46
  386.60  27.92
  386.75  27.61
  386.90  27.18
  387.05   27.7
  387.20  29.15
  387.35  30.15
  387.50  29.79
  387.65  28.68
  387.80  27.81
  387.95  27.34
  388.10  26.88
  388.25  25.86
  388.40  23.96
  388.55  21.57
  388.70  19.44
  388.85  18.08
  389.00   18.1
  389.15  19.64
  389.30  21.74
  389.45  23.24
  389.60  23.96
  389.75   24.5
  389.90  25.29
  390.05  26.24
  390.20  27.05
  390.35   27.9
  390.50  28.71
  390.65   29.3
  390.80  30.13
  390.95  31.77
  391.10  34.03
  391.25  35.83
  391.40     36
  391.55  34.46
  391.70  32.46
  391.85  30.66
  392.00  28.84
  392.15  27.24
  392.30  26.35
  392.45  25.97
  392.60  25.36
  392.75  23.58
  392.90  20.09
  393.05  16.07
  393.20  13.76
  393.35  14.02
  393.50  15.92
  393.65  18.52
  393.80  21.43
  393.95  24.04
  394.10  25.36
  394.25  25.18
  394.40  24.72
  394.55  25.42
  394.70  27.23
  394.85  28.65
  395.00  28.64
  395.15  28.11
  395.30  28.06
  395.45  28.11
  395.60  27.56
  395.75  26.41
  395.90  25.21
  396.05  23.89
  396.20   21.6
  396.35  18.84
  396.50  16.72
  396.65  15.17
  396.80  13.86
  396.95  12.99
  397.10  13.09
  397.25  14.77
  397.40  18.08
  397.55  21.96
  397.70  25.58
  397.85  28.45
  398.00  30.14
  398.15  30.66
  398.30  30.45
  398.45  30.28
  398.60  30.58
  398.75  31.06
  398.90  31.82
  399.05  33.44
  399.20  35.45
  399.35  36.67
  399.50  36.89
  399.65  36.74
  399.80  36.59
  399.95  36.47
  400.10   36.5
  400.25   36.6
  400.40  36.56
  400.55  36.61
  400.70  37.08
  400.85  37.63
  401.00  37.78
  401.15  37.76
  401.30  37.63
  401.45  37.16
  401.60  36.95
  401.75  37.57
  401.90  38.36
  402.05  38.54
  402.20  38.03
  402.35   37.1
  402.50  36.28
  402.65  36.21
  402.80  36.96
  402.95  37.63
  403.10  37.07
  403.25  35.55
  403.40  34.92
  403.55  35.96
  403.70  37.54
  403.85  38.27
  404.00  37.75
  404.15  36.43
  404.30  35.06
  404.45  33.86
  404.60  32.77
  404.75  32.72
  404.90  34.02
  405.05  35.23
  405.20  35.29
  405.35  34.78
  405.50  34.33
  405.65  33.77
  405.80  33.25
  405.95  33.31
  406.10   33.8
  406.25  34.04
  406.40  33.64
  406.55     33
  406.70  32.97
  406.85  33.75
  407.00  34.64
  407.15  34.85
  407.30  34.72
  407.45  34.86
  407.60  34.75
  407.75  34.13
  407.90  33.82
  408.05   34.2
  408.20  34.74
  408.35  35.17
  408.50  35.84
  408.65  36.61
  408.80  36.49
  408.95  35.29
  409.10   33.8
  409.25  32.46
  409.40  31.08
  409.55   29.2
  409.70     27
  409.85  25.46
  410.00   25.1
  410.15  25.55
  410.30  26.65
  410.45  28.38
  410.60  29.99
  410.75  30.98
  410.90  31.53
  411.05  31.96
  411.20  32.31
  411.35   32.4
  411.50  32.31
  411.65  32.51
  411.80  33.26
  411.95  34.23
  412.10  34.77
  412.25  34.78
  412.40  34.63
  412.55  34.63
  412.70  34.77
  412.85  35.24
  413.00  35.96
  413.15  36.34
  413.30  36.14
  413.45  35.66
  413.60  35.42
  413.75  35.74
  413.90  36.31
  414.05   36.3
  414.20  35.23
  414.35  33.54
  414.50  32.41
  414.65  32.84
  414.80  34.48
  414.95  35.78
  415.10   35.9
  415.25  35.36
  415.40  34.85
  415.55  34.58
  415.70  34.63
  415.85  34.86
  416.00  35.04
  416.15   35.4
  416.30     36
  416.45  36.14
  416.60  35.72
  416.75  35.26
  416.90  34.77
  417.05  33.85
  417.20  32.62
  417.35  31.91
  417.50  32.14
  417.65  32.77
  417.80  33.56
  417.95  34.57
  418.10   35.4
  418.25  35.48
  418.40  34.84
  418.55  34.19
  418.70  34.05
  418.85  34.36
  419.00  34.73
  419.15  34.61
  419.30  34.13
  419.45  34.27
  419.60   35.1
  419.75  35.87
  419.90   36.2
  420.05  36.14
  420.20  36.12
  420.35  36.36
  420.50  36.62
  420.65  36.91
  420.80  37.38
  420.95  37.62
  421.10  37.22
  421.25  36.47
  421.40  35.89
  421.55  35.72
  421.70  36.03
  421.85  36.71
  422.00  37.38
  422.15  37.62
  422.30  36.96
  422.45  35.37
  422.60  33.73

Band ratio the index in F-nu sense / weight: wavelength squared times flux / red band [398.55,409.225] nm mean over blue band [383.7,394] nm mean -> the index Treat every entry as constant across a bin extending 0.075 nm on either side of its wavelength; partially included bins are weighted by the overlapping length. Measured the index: 1.5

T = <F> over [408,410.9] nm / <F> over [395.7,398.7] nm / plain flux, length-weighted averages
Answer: 1.39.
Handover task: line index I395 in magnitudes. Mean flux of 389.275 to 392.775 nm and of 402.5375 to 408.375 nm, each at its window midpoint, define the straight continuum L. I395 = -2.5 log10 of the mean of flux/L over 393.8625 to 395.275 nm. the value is 0.14 mag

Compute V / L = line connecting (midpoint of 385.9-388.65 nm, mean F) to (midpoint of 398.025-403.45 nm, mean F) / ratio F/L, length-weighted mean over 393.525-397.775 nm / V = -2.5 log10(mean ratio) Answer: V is 0.40 mag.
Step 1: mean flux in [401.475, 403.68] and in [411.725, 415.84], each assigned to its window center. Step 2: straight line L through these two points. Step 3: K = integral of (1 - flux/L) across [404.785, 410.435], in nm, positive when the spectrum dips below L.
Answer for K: 0.49 nm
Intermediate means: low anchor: 37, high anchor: 35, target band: 33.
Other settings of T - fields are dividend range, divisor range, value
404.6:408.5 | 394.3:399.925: 1.29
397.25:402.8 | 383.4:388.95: 1.37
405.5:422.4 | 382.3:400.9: 1.33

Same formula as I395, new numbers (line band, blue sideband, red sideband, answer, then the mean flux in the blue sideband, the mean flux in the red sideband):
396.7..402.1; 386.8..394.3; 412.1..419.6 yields -0.095 mag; 25.5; 34.7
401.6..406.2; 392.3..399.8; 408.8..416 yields -0.238 mag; 24.8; 33.1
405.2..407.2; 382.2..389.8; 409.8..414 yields -0.109 mag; 23.6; 32.7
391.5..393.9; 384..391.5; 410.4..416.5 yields 0.193 mag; 26.4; 34.3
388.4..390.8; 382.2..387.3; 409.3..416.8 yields 0.054 mag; 23.3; 33.3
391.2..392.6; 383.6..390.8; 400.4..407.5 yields -0.090 mag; 25.1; 35.7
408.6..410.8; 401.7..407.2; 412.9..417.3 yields 0.167 mag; 35.4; 35.1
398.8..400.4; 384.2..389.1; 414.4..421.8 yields -0.200 mag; 25.9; 35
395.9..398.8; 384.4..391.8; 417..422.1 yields 0.291 mag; 27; 35.2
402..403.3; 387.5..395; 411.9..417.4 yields -0.228 mag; 25.4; 34.9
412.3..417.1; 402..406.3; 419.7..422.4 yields 0.033 mag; 35.5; 36.6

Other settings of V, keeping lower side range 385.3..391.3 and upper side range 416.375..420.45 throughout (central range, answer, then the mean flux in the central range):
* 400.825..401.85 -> -0.243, 37.5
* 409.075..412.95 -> 0.044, 31.3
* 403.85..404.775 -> -0.143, 35.2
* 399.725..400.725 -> -0.227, 36.6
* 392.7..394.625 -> 0.331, 20.6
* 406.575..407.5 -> -0.088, 34.2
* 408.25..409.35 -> -0.096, 35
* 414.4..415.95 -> -0.025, 34.6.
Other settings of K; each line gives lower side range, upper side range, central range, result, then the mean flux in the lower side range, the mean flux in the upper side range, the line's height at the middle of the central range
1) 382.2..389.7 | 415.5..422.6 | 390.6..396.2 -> 0.01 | 23.6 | 35.3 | 26.2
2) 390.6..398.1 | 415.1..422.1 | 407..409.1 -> -0.31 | 24.4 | 35.2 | 30.5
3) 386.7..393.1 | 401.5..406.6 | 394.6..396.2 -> 0.17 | 26.7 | 35.6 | 30.2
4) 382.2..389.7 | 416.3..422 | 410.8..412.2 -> -0.01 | 23.6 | 35.2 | 32.5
